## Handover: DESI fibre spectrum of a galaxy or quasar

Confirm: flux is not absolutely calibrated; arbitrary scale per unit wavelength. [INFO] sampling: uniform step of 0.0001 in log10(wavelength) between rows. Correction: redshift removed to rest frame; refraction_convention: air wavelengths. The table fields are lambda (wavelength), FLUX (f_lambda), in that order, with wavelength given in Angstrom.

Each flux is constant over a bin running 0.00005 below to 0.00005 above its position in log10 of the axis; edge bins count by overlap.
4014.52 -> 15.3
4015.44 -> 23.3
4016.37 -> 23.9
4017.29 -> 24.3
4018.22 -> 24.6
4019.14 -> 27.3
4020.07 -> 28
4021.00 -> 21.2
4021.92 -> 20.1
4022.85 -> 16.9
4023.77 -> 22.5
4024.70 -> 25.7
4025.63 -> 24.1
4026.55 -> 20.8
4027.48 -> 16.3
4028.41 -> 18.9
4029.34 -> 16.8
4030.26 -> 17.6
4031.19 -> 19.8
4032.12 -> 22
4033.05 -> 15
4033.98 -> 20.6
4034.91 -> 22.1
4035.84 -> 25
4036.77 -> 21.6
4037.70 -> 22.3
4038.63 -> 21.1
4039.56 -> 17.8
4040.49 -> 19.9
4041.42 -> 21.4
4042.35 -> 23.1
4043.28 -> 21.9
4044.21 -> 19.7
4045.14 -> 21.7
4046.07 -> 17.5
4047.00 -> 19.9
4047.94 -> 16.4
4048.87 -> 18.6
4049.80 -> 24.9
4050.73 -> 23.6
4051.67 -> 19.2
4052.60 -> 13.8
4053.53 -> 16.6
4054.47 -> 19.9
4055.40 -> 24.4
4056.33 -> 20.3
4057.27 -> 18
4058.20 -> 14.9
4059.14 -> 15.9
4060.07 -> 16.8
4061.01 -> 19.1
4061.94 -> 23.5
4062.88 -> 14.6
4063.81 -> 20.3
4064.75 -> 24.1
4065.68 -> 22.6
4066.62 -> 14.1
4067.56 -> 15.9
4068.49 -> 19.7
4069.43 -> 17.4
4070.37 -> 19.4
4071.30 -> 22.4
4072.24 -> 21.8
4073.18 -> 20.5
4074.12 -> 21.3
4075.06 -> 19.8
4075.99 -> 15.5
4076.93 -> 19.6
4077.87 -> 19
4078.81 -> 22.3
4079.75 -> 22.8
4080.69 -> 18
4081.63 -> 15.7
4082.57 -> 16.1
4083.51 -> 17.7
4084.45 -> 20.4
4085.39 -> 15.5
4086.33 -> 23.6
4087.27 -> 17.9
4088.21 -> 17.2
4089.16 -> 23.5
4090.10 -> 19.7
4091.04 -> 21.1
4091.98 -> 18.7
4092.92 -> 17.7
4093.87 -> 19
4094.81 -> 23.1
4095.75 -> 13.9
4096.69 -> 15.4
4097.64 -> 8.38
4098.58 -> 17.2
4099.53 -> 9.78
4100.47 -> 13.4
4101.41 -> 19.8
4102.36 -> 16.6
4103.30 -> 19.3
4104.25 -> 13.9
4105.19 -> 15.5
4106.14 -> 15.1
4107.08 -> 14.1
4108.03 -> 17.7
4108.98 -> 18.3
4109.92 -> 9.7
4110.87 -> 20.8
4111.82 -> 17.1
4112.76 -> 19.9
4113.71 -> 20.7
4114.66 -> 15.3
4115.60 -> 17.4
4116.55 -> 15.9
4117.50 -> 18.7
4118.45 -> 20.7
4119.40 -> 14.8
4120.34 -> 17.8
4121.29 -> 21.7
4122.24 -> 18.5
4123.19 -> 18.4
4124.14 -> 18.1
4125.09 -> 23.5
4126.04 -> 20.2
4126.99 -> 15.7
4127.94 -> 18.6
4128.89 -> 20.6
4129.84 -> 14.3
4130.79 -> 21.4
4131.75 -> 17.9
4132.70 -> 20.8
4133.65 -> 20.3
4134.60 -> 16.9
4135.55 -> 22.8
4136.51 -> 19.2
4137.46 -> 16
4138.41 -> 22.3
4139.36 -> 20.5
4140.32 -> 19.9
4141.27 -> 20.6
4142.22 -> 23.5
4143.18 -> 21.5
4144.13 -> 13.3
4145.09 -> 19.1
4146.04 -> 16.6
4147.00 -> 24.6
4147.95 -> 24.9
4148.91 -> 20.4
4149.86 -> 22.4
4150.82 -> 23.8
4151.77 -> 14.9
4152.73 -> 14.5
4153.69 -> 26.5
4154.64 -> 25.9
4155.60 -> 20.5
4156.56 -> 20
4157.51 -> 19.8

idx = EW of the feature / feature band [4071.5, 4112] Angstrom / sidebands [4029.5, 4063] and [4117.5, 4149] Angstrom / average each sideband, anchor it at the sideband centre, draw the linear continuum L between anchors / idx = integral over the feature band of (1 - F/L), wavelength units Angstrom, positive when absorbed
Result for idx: 3.8 Angstrom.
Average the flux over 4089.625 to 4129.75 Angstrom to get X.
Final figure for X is 17.4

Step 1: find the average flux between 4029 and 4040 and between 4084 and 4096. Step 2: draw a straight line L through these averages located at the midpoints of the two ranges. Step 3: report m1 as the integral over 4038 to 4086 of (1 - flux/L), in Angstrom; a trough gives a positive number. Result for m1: 1.1 Angstrom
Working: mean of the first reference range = 20.2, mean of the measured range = 19.4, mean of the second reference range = 19.4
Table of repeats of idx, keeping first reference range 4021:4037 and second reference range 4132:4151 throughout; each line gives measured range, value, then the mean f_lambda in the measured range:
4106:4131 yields 2.96 Angstrom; 18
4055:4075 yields 0.97 Angstrom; 19.4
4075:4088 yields 1.01 Angstrom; 18.8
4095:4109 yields 3.50 Angstrom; 15.3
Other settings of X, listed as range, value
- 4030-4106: 19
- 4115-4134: 18.7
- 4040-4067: 19.6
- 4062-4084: 19.2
